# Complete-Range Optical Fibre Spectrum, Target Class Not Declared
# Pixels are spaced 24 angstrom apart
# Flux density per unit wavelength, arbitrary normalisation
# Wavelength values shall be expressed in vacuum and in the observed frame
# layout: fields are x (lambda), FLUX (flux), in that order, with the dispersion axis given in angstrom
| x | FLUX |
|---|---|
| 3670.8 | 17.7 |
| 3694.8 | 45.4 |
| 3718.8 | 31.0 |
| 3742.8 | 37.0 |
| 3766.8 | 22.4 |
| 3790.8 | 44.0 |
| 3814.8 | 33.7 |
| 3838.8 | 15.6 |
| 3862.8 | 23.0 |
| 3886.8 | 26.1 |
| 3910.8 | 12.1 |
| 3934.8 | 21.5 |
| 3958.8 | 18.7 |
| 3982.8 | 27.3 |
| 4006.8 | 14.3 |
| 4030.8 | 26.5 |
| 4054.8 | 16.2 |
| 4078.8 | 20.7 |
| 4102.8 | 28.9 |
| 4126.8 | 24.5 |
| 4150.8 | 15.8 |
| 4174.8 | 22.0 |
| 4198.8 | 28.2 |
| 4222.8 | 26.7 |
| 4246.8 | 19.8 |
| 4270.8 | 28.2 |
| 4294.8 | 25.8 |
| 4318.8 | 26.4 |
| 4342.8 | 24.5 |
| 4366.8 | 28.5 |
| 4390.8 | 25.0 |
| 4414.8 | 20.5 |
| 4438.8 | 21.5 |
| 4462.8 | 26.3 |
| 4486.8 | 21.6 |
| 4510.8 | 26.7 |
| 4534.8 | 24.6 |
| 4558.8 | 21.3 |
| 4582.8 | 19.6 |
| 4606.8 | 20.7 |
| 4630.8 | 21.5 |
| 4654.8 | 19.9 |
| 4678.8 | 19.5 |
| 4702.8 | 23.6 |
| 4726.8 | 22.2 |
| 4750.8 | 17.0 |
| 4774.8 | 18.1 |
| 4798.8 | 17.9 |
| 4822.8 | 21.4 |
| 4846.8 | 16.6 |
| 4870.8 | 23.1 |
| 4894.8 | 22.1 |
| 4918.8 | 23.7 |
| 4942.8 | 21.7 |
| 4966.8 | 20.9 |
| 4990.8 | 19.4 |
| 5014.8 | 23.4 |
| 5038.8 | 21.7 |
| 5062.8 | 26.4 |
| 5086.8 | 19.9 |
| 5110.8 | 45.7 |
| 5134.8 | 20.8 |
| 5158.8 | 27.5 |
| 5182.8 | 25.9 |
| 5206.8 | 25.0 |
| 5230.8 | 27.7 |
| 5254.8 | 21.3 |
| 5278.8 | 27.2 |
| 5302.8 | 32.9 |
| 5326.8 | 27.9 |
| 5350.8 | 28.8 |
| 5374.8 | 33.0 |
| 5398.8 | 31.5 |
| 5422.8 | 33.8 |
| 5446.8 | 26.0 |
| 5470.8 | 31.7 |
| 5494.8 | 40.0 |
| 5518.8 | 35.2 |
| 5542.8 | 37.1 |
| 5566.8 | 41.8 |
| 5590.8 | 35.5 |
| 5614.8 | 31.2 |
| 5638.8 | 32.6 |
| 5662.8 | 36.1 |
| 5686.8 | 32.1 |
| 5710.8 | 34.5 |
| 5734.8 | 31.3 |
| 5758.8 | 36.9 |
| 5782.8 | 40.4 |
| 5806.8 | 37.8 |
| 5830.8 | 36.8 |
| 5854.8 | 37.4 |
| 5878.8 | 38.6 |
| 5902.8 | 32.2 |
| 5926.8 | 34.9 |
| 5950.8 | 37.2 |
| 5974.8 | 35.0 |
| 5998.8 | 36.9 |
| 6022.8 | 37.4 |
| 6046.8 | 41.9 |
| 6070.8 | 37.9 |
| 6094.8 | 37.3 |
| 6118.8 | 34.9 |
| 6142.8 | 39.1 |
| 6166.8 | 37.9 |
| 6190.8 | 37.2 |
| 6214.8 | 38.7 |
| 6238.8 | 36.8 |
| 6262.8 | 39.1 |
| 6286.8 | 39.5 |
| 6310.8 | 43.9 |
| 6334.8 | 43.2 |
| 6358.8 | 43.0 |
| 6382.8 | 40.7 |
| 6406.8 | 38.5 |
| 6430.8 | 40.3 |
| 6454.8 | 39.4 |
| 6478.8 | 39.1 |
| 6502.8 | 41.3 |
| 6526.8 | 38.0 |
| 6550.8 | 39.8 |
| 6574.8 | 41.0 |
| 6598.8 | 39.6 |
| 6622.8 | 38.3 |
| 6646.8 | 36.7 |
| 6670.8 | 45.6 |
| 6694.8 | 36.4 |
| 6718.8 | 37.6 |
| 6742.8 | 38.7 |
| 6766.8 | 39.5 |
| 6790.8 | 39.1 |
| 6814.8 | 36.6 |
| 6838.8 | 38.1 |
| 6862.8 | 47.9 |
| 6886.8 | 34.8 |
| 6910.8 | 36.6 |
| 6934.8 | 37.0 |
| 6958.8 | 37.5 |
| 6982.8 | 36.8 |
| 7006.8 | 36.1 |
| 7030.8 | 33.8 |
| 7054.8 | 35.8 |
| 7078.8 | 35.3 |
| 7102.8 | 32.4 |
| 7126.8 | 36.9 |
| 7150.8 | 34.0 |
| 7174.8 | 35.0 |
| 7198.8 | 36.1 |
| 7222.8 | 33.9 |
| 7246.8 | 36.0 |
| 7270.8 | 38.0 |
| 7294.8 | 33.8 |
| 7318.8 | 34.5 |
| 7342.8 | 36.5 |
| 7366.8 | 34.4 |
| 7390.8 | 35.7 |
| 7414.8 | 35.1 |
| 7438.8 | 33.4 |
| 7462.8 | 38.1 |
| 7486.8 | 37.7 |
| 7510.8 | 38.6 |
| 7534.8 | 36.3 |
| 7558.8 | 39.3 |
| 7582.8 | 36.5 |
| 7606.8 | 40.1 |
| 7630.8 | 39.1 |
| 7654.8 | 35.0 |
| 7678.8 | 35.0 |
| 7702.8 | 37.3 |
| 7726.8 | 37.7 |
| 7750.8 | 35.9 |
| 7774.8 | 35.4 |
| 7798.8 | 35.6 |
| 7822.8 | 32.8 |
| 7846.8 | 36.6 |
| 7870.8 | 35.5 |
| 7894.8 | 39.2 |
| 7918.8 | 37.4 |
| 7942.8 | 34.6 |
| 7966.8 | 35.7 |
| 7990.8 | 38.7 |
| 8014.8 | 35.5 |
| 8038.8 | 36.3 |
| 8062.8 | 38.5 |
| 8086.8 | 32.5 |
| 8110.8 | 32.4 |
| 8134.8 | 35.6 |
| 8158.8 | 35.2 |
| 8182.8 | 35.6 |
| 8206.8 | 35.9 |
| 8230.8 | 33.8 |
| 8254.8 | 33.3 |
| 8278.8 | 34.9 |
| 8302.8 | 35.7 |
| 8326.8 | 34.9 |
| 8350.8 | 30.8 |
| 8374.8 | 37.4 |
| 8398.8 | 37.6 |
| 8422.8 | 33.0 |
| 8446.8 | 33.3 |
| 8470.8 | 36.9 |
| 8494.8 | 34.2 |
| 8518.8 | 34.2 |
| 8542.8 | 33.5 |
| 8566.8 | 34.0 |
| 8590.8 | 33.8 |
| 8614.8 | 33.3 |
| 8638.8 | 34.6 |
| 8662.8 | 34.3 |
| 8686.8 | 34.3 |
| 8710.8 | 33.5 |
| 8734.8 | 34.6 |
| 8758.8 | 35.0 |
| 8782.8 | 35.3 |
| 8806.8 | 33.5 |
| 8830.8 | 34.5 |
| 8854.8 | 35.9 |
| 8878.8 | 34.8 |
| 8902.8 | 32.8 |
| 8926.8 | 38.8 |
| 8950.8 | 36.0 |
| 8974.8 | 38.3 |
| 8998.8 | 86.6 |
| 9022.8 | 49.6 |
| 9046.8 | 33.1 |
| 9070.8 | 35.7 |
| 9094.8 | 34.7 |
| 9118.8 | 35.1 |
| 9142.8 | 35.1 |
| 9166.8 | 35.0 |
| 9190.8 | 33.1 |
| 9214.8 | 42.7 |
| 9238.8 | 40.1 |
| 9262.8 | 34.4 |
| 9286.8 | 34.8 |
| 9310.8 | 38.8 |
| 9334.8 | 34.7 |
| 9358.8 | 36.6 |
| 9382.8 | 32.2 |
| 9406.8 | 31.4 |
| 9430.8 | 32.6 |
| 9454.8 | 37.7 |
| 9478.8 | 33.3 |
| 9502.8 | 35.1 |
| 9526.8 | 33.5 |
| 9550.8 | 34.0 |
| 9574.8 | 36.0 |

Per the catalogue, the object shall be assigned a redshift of 0.37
